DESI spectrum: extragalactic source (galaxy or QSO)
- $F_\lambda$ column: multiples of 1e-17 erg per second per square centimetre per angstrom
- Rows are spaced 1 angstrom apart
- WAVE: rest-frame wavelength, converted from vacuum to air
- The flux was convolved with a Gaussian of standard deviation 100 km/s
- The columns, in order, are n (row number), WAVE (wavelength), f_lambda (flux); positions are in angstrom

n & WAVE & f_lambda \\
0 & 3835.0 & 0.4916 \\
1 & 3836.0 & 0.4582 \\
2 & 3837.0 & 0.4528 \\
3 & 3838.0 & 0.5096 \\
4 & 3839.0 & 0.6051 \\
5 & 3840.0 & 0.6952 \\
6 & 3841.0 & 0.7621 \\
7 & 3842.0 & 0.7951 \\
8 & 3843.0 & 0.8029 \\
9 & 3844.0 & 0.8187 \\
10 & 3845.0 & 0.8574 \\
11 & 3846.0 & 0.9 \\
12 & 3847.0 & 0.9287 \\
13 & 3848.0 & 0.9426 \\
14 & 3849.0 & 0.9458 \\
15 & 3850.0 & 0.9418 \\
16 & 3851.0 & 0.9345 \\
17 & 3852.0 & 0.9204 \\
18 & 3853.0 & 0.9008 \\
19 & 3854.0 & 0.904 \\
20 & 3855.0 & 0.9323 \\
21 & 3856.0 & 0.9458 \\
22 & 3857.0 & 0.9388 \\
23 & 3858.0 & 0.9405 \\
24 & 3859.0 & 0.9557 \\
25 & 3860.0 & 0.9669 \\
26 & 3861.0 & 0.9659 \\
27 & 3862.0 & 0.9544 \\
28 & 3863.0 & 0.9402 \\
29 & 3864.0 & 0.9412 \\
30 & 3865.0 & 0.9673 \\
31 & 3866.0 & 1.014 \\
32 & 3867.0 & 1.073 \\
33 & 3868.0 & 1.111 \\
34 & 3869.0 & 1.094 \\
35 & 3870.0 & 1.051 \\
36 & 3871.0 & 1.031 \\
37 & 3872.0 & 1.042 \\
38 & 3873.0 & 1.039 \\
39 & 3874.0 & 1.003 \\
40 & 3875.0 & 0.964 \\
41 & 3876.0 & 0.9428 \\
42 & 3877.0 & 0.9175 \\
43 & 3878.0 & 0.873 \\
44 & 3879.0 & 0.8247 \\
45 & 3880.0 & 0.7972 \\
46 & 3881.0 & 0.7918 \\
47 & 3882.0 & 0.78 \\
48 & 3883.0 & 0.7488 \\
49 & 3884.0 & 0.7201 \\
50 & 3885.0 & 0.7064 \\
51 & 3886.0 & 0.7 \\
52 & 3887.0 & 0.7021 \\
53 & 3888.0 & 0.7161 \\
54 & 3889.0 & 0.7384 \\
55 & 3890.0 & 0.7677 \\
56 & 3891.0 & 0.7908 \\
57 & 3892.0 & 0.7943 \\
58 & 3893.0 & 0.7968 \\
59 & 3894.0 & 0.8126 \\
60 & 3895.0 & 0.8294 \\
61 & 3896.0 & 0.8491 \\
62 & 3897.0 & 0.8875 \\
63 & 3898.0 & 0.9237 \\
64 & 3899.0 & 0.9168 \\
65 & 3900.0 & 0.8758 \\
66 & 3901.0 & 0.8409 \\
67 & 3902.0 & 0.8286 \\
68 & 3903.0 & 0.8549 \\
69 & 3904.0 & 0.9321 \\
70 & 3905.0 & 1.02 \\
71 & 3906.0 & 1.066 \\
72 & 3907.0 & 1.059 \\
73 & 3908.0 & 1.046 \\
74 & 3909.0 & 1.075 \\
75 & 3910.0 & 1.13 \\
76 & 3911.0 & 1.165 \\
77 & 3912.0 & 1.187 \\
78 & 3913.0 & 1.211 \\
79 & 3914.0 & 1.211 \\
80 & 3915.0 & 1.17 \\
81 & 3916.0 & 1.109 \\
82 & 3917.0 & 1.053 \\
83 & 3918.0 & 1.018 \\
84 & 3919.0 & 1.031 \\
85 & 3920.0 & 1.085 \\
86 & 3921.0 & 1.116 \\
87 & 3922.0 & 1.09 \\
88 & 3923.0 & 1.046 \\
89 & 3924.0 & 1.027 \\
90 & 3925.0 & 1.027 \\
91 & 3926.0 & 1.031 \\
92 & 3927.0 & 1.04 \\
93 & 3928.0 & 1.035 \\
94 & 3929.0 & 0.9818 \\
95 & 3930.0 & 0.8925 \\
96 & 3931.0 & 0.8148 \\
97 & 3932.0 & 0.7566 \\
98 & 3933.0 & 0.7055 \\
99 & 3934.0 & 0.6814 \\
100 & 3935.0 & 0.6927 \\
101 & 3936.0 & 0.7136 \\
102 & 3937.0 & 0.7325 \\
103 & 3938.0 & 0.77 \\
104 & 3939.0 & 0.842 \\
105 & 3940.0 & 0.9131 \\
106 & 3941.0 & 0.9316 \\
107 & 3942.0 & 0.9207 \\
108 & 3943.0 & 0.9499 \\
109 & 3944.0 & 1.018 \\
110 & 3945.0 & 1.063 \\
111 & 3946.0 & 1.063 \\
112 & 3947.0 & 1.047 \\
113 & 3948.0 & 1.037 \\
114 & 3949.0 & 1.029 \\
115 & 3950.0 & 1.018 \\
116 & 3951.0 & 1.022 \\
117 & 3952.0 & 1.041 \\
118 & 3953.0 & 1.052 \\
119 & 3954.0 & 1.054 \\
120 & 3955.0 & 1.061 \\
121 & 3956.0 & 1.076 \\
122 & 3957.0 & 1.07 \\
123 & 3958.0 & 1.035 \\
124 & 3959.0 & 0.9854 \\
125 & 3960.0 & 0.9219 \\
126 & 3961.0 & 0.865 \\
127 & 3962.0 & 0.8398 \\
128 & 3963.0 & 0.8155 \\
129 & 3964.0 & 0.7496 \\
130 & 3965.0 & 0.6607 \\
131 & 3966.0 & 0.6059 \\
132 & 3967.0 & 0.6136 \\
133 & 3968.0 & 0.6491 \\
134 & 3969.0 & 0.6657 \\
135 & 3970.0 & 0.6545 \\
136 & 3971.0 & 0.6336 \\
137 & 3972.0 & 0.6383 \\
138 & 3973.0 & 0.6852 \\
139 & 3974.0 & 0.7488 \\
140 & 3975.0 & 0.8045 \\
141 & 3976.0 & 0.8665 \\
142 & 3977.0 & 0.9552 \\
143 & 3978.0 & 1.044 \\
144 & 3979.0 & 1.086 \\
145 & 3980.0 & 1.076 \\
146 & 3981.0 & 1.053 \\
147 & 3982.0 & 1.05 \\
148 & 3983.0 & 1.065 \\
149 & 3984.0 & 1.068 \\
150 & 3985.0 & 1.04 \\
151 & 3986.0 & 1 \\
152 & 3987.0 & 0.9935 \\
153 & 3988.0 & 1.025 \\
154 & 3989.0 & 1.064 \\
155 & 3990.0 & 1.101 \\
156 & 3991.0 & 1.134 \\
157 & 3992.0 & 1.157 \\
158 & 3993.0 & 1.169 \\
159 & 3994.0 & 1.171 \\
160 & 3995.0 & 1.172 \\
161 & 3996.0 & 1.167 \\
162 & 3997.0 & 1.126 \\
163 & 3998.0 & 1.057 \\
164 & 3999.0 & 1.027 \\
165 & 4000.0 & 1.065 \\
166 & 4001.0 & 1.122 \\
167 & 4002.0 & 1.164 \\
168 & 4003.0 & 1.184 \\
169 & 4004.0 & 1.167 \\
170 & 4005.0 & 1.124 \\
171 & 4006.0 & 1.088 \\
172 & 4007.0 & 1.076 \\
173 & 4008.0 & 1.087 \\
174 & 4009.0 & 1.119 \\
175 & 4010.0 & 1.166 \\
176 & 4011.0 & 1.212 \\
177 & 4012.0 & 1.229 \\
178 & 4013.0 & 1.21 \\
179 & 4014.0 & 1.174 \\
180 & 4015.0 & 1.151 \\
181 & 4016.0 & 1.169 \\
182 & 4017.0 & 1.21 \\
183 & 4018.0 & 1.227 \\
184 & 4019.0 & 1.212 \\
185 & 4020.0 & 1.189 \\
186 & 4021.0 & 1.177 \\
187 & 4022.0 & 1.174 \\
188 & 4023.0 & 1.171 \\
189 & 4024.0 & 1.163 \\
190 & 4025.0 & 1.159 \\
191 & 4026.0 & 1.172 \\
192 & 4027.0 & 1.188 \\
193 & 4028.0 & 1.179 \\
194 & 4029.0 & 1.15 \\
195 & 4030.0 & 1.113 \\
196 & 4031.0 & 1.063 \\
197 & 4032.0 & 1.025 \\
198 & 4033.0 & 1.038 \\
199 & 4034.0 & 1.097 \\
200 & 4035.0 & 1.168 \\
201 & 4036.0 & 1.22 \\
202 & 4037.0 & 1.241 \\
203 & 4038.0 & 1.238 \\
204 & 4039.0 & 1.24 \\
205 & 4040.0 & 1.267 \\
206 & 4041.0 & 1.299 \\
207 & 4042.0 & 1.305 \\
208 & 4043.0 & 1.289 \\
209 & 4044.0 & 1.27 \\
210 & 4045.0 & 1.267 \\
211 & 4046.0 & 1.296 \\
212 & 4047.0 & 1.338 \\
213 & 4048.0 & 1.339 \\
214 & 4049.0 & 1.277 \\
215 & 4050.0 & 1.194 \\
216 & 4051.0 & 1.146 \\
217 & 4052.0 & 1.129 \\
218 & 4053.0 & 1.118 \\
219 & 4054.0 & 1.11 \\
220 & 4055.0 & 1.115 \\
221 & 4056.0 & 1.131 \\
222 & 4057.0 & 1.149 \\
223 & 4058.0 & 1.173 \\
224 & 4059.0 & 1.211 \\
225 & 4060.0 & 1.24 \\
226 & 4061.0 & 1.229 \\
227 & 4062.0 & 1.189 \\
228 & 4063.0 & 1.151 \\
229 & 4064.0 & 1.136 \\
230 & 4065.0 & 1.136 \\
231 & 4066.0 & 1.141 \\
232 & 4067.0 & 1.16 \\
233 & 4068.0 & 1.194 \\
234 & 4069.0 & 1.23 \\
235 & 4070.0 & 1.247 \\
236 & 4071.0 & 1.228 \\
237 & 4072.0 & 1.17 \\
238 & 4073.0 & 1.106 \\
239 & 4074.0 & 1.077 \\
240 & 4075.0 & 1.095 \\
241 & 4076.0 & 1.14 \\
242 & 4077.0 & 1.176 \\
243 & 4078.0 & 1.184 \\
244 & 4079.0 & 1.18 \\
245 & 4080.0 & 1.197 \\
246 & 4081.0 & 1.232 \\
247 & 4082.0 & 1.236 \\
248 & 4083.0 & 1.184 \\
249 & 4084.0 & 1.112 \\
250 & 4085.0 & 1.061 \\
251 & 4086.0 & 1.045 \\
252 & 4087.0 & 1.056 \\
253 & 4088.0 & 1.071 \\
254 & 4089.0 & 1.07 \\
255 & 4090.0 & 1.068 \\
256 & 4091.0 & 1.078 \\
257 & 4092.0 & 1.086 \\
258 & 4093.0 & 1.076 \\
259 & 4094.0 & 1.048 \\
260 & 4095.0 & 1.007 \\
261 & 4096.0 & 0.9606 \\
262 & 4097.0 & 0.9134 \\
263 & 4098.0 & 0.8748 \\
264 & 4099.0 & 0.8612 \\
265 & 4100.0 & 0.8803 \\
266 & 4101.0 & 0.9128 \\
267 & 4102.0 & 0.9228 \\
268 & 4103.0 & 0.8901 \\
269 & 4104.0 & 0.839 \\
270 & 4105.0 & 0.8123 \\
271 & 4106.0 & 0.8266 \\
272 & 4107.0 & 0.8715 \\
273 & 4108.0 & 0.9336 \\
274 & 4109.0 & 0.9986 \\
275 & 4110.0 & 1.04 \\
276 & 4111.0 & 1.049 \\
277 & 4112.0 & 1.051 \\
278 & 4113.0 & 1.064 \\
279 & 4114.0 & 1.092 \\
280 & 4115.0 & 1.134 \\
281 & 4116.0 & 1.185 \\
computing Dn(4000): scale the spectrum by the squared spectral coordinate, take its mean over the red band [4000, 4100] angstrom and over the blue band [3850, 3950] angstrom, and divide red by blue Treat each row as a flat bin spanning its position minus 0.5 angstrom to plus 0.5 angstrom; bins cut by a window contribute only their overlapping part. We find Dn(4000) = 1.33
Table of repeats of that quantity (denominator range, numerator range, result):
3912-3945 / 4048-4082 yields 1.31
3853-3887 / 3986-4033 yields 1.32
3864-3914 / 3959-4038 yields 1.19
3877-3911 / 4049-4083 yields 1.48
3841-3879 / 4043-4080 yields 1.39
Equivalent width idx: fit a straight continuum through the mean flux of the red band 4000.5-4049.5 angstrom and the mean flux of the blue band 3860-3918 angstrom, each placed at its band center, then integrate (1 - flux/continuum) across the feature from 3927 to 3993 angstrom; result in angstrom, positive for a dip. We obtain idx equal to 9.4 angstrom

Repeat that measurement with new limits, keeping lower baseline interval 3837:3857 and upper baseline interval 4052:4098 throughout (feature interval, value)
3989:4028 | -4.1 angstrom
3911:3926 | -2.8 angstrom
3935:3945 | 0.9 angstrom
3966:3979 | 3.2 angstrom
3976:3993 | -0.7 angstrom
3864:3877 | -2.3 angstrom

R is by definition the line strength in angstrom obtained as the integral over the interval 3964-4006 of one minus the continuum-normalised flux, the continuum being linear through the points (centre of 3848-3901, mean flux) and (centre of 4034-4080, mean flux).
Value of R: 4.31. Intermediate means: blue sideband 0.896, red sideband 1.2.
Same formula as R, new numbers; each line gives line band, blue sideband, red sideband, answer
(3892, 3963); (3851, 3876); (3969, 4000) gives 1.23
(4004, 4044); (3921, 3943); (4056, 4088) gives -3.93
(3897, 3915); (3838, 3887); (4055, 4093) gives -1.35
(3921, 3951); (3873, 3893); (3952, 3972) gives -3.59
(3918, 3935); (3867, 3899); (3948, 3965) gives -0.50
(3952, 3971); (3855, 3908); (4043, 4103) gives 2.70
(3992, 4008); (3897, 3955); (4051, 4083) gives -0.68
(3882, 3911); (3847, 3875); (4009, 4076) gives 4.36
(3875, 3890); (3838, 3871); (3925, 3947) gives 1.96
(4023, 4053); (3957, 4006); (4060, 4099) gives -4.23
